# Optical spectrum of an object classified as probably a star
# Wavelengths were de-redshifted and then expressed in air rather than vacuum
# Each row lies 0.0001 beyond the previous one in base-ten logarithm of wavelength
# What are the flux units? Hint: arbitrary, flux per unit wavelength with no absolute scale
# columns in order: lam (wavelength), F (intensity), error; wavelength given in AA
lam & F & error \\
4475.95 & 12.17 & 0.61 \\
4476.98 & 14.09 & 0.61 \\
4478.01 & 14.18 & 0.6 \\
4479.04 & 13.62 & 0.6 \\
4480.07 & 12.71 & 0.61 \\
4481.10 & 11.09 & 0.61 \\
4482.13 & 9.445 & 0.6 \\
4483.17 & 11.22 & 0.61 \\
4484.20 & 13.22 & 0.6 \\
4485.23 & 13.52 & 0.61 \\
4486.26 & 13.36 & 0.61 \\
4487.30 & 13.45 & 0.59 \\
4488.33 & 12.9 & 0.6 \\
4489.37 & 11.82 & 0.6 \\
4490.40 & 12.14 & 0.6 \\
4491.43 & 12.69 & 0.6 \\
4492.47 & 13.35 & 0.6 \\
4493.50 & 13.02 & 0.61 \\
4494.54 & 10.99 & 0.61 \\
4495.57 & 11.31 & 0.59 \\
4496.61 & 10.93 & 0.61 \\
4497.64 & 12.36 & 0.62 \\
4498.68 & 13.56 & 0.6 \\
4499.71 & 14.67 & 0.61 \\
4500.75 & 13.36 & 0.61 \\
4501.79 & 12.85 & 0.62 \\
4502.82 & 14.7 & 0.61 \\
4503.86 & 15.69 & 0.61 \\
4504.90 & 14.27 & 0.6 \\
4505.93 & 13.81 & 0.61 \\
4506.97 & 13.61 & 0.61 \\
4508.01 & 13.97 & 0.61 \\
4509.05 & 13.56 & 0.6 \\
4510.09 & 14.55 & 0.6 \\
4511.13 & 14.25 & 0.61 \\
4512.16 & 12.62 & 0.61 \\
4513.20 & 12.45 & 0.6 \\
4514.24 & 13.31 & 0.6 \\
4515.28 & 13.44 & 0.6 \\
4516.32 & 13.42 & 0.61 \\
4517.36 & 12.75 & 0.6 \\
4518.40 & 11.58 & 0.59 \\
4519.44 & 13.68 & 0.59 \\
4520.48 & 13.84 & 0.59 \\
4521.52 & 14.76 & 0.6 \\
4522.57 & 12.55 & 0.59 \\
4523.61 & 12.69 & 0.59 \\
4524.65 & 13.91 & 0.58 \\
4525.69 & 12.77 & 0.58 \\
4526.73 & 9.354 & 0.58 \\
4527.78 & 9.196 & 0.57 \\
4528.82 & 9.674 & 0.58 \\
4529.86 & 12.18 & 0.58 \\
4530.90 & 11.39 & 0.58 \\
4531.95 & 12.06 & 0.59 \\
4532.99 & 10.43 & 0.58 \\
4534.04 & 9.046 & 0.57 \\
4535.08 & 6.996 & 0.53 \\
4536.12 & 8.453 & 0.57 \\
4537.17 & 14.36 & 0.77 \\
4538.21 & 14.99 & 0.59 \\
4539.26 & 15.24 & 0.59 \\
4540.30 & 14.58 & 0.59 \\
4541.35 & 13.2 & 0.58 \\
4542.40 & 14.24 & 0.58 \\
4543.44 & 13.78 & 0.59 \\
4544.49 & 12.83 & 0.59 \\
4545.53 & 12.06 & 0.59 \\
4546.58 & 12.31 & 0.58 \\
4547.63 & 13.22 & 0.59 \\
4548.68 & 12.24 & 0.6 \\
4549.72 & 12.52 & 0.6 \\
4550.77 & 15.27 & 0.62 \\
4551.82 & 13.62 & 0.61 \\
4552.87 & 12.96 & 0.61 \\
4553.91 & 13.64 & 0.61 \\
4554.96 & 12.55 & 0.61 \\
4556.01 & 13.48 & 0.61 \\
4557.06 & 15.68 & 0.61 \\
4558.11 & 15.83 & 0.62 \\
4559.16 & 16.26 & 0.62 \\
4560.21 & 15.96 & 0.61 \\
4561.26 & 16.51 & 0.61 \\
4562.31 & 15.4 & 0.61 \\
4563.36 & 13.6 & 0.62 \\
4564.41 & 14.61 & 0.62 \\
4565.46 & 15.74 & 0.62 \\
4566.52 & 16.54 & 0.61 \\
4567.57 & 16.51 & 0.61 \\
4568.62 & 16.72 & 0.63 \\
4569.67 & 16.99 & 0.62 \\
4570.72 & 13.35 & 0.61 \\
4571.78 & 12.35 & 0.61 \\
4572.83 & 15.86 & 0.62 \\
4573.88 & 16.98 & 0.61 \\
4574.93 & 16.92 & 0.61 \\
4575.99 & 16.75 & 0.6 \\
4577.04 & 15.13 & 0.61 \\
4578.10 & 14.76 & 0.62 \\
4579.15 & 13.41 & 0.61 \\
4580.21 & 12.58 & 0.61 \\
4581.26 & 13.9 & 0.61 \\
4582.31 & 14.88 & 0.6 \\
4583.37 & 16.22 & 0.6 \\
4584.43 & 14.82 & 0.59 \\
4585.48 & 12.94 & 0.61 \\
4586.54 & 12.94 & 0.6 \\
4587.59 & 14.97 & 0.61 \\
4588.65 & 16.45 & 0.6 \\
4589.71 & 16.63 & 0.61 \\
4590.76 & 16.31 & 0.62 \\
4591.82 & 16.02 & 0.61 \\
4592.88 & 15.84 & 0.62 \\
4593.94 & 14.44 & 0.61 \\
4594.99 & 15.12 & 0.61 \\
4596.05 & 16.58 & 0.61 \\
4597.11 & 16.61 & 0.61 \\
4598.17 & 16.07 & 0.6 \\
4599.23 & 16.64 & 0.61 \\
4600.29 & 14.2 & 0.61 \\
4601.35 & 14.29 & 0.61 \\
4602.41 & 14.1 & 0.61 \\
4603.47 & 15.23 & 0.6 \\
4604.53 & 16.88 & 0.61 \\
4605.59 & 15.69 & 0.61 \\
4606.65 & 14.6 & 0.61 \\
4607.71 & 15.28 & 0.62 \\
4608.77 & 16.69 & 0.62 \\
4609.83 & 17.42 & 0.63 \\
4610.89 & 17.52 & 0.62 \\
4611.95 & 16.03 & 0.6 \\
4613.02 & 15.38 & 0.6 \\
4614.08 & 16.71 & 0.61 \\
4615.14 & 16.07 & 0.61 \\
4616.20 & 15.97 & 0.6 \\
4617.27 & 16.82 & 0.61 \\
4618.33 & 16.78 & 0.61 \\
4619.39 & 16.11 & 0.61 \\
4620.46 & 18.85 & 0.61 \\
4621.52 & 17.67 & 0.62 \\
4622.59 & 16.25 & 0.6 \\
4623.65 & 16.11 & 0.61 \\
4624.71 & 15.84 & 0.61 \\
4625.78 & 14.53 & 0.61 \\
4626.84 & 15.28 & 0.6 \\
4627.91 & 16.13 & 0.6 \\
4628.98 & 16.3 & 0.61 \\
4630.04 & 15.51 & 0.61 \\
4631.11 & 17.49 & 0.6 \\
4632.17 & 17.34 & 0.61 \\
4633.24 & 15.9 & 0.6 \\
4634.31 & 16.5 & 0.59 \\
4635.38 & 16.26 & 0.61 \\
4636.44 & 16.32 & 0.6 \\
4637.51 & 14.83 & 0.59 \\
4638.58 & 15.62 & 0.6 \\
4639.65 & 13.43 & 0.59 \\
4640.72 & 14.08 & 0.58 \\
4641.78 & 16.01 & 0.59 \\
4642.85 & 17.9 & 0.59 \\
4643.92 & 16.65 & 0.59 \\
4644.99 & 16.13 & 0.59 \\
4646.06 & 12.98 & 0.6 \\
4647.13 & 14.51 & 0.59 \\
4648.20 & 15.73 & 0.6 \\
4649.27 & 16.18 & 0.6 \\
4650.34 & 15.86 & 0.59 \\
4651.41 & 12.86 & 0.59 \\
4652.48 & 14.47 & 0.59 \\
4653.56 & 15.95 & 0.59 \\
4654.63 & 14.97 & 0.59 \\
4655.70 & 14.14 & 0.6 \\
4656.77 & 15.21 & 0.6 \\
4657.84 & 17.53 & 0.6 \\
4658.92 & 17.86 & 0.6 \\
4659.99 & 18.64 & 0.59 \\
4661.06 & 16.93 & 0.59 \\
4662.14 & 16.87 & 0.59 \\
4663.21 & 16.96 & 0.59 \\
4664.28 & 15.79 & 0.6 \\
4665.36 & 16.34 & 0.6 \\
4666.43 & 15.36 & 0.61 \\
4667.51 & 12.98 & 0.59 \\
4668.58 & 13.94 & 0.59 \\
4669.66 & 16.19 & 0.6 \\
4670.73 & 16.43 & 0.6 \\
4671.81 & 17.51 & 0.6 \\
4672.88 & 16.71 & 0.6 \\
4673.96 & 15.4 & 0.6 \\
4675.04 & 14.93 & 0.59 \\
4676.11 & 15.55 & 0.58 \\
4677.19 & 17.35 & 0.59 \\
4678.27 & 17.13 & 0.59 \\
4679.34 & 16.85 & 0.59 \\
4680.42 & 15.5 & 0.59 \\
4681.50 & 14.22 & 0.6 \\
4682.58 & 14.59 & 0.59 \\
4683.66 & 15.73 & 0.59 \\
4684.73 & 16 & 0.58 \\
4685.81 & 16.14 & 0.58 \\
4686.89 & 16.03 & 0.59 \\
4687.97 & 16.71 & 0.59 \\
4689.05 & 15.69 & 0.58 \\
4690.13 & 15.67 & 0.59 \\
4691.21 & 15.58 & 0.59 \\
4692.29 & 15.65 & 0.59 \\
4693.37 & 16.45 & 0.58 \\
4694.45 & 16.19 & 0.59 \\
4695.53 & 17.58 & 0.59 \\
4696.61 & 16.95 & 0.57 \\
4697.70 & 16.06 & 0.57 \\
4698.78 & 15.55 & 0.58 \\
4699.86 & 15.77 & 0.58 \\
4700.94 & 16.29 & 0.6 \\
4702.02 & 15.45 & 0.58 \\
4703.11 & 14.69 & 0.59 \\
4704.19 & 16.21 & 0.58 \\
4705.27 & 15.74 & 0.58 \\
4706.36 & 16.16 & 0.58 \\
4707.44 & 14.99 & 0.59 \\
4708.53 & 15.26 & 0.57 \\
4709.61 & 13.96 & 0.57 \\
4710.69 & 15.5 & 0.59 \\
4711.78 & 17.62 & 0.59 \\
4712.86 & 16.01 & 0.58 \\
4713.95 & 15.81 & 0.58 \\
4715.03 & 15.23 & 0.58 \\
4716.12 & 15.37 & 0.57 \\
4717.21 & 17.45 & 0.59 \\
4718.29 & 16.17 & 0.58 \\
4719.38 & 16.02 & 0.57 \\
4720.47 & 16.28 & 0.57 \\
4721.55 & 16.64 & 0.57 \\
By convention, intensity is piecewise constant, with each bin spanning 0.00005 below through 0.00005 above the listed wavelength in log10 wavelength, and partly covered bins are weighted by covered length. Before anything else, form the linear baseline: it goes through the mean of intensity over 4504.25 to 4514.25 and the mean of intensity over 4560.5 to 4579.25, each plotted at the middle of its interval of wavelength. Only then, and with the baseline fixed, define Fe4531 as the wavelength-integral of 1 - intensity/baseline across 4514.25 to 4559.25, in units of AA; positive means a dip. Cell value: 5.5 AA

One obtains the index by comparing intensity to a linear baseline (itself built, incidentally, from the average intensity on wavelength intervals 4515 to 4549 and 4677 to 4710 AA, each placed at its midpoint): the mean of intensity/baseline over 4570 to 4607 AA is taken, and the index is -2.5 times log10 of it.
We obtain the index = -0.12 mag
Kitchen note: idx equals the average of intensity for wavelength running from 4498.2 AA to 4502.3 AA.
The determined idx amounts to 13.6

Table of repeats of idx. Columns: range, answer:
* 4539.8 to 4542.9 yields 14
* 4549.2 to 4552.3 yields 13.8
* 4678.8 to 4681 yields 16.2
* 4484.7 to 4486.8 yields 13.4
